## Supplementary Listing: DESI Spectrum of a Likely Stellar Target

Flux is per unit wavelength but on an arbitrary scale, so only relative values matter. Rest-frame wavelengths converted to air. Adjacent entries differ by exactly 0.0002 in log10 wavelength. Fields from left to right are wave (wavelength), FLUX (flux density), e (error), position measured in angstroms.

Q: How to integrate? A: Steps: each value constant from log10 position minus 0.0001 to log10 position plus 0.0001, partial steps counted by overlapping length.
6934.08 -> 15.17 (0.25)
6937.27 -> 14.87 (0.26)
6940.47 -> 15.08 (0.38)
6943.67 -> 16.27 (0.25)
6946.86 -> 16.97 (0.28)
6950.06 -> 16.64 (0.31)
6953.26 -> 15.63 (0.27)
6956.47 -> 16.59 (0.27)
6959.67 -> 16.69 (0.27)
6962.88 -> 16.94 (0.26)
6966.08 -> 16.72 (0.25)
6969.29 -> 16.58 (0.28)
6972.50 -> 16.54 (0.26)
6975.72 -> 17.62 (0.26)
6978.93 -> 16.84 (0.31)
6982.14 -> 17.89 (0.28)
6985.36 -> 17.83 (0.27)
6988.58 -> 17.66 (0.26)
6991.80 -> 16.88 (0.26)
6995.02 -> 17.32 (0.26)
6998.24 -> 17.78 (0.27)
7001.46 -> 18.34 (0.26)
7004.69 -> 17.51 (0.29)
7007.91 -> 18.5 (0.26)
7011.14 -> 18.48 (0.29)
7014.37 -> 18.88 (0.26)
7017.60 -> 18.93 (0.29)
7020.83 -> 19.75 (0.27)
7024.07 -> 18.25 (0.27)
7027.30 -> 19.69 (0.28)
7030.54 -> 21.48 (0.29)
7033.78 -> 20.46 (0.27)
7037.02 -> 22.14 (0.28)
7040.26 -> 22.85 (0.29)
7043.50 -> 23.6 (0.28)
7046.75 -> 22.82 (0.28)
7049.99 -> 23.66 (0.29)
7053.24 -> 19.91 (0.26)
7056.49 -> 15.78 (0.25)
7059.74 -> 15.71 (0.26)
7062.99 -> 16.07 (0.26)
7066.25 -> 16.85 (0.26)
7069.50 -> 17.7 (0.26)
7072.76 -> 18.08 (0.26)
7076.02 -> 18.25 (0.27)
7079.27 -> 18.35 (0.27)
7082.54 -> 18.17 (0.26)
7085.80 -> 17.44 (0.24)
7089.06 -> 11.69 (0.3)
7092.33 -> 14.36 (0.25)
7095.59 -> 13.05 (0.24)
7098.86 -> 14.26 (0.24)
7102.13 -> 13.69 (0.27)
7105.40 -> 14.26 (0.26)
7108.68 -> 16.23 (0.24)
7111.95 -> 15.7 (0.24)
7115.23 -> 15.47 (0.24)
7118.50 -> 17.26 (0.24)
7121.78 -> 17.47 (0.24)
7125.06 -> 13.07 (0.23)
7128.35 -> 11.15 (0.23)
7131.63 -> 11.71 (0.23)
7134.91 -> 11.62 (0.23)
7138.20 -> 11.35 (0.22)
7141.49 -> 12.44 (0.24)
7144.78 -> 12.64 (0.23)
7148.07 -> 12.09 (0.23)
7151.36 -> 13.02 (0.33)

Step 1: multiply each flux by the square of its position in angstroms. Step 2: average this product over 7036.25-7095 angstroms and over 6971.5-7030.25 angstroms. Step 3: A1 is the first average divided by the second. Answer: 1.03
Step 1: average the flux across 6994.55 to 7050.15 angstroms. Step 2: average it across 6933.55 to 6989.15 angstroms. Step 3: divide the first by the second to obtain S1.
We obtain 1.20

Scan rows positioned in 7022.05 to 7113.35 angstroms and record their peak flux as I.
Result 23.66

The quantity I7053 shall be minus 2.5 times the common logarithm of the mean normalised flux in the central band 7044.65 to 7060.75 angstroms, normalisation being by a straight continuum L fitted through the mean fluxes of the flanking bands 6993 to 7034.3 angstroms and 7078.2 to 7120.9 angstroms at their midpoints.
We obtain -0.15 mag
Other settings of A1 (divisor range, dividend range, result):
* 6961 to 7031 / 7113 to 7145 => 0.78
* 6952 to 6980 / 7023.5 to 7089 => 1.18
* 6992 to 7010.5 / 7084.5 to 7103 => 0.81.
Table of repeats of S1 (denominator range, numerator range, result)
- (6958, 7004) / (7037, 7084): 1.11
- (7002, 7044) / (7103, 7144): 0.70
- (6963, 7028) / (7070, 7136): 0.85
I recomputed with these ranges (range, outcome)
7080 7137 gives 18.17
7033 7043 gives 22.85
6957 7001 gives 17.89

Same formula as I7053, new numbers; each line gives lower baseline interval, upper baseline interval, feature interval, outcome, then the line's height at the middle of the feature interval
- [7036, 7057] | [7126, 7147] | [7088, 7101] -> 0.22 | 16.5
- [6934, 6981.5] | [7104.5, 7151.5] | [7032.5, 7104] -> -0.21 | 14.7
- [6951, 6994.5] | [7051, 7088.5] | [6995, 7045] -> -0.15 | 17.2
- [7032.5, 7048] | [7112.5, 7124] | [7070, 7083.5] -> 0.08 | 19.6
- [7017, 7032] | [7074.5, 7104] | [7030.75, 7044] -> -0.17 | 18.8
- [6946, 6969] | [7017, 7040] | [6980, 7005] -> 0.05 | 18.4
